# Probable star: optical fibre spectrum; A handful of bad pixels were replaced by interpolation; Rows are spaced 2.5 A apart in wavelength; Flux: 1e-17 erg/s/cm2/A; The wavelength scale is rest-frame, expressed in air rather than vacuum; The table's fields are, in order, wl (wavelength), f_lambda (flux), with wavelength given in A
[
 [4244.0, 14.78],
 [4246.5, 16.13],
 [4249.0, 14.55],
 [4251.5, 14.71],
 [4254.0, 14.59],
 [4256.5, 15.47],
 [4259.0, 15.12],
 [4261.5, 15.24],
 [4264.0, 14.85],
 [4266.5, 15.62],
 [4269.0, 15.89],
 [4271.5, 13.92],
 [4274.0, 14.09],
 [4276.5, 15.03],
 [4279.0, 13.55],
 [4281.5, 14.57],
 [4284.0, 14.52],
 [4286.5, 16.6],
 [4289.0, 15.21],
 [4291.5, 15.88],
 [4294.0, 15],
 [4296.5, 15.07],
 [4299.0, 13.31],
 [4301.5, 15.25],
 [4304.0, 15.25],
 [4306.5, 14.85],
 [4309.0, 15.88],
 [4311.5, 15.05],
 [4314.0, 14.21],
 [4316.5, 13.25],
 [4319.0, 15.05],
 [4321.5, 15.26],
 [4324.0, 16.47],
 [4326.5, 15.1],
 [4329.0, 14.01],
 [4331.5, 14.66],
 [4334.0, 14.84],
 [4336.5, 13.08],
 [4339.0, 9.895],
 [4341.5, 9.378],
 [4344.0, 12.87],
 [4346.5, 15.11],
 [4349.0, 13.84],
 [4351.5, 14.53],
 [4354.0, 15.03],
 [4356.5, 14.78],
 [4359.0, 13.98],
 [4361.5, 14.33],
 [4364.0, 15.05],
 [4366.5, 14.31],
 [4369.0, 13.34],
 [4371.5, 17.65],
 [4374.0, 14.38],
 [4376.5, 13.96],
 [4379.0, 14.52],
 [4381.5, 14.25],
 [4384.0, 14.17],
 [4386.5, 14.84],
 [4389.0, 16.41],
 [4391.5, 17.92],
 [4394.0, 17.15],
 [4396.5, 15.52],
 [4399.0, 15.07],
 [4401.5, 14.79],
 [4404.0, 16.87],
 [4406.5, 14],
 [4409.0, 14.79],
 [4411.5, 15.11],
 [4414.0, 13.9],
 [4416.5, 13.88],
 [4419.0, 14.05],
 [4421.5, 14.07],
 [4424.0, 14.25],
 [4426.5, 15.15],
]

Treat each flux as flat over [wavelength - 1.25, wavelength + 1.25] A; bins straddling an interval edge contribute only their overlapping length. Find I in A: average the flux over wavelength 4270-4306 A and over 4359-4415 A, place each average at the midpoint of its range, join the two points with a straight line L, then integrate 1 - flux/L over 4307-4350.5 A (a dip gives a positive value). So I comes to 2.6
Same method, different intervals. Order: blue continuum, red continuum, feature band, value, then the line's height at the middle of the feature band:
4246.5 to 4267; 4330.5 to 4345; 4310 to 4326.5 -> -2.37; 13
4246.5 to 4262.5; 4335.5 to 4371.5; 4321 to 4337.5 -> -0.89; 14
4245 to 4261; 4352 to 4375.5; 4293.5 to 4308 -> 0.14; 14.9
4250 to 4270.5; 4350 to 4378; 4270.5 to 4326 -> 0.35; 15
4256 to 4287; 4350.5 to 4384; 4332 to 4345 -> 2.26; 14.7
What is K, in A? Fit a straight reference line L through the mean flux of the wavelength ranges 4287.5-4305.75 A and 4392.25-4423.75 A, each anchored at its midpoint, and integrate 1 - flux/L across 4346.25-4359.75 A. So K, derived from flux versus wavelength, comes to 0.4 A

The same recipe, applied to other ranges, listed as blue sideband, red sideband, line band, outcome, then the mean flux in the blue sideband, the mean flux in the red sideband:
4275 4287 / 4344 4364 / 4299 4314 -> -0.39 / 14.7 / 14.4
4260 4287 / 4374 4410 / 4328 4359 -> 3.26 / 14.9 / 15.3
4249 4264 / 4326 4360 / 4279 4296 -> -0.79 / 15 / 13.6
